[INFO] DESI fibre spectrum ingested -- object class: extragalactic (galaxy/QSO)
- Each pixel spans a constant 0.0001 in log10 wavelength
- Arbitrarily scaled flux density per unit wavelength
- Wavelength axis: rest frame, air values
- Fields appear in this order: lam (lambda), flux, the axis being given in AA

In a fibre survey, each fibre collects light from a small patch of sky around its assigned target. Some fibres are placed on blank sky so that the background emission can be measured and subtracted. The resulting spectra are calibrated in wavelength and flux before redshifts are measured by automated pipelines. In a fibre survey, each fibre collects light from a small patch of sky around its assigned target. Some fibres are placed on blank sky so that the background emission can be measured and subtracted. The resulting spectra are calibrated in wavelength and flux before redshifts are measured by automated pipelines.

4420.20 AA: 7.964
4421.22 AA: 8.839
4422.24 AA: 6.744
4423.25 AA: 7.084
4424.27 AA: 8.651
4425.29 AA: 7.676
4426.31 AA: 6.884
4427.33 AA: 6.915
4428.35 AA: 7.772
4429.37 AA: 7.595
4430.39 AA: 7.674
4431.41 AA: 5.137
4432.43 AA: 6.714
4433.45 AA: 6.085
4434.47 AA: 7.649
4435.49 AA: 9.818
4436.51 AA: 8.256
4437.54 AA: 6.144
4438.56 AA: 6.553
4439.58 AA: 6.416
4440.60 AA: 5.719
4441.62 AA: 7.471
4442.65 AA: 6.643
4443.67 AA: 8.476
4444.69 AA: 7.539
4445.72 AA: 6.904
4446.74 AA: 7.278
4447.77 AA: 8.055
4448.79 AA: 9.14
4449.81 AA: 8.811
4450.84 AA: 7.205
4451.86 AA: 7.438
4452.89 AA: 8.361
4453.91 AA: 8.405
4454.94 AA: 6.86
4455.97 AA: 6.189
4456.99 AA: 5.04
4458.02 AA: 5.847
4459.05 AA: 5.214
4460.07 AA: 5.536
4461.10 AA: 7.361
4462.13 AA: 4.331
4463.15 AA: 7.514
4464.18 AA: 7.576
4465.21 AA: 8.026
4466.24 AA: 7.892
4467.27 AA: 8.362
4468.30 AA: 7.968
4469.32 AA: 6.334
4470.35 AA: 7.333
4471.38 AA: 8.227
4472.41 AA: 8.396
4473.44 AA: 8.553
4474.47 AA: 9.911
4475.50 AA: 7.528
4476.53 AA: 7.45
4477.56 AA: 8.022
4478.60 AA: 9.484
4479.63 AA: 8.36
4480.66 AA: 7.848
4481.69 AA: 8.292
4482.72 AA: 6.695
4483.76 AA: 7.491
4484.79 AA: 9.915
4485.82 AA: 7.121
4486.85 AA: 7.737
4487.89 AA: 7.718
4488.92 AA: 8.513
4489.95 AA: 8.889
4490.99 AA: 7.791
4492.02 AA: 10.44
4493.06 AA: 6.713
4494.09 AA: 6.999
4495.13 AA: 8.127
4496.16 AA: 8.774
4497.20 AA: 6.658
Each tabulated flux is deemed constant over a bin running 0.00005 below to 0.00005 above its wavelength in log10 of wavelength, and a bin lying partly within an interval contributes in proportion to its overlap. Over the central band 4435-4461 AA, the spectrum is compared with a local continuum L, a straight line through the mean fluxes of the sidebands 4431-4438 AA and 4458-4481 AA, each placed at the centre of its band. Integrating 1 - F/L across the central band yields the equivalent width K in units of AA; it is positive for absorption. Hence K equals 0.5 AA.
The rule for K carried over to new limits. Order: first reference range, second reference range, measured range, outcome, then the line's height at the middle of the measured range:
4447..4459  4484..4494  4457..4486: 0.9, 7.79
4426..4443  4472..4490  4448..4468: 1.3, 7.62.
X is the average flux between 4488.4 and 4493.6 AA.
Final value 8.47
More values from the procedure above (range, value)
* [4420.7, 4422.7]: 7.8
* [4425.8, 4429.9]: 7.29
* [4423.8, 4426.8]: 7.73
